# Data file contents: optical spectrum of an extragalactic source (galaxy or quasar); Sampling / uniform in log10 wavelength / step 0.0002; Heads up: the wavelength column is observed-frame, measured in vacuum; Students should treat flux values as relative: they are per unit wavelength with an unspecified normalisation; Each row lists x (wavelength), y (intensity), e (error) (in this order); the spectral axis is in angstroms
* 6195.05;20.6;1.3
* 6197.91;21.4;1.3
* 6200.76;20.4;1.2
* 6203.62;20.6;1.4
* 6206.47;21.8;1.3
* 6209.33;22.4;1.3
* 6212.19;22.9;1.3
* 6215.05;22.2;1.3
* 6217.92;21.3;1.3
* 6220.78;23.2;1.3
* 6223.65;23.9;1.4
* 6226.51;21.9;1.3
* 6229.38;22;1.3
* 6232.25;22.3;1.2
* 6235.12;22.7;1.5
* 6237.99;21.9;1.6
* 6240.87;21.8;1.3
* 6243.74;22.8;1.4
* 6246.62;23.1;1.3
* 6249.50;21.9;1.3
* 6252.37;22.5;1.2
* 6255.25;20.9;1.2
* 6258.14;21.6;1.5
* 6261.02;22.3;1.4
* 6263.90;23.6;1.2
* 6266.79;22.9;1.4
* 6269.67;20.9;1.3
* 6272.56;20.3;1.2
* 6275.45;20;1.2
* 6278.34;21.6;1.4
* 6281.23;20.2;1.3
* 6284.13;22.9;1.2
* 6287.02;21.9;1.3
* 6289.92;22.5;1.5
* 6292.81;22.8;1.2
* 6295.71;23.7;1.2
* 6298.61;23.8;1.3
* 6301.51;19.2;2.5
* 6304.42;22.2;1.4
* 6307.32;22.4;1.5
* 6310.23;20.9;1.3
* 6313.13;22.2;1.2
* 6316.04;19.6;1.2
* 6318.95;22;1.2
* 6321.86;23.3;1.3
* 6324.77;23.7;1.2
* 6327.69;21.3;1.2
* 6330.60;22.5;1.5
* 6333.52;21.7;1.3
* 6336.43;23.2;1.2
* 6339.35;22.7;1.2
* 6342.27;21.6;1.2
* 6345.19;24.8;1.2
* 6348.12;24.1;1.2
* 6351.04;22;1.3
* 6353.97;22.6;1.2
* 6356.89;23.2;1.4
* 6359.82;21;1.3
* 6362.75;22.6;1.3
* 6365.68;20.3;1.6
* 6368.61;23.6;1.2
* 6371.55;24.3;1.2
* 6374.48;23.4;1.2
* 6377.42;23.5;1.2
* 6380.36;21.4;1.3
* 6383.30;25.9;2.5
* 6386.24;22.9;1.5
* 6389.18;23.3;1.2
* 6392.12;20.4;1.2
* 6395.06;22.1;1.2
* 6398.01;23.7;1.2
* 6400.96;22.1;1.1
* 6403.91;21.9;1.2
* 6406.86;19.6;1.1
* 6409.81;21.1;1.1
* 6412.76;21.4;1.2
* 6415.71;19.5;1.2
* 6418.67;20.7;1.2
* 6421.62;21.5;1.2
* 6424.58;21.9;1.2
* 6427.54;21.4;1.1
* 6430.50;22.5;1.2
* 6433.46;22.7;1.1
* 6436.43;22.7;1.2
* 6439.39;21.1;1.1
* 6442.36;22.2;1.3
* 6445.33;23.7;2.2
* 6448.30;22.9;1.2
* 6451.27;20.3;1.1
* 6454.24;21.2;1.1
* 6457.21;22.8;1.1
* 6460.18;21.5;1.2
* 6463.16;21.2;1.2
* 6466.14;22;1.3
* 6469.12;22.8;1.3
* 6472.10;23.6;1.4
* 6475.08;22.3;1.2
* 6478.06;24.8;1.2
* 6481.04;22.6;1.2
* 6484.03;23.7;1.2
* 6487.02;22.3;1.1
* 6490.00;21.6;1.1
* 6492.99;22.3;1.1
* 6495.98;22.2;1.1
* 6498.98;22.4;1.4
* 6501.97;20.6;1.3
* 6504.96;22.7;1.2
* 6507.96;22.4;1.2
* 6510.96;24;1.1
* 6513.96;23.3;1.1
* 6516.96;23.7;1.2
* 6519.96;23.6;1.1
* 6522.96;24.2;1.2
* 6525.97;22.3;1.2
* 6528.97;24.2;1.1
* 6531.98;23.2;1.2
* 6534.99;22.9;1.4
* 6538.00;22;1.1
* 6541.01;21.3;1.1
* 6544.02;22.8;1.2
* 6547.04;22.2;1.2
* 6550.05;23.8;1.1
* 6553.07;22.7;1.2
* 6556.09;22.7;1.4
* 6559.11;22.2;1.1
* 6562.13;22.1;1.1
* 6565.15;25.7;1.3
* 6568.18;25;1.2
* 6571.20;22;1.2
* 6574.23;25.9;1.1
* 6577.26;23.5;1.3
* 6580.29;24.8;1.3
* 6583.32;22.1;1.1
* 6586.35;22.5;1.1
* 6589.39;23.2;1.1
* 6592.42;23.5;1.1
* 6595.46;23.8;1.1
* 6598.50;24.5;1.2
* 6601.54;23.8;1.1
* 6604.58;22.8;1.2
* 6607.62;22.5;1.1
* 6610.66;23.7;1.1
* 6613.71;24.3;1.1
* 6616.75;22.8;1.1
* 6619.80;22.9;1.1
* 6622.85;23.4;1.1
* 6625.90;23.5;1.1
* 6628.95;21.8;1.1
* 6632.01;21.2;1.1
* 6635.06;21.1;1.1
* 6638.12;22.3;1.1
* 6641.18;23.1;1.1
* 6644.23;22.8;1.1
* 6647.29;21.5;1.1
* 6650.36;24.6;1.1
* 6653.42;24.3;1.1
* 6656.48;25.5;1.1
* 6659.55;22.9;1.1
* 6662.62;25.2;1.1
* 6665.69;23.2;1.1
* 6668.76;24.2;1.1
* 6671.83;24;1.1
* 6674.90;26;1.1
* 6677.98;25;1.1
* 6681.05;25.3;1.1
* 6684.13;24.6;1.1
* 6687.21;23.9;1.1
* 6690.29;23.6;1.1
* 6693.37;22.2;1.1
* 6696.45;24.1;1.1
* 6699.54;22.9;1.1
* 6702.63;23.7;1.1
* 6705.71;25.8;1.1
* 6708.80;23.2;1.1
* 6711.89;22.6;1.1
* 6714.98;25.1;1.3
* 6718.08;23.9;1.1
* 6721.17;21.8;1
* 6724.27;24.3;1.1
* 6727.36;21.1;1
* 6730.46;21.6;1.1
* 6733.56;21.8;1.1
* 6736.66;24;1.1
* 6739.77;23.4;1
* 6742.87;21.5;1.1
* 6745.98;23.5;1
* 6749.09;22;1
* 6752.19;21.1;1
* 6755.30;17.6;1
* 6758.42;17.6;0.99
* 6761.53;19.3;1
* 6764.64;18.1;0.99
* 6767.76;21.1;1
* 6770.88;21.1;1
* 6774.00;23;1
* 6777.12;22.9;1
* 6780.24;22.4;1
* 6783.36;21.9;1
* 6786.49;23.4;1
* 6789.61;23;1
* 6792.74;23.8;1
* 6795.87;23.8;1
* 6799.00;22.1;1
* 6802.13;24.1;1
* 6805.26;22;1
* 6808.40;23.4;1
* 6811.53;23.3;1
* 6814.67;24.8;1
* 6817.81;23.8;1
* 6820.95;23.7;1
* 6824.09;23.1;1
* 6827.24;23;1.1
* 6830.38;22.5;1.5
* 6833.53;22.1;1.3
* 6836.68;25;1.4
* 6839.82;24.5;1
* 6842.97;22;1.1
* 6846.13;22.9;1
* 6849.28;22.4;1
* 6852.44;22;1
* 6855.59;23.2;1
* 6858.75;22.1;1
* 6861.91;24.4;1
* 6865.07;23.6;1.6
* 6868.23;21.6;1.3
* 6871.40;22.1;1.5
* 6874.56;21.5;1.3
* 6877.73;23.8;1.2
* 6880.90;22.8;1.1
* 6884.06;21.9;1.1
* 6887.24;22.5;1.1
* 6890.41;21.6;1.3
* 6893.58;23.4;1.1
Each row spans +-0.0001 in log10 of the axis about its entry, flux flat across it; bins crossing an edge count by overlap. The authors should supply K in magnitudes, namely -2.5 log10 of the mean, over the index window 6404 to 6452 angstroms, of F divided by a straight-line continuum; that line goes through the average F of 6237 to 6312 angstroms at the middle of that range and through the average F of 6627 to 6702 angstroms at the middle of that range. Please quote 0.05 mag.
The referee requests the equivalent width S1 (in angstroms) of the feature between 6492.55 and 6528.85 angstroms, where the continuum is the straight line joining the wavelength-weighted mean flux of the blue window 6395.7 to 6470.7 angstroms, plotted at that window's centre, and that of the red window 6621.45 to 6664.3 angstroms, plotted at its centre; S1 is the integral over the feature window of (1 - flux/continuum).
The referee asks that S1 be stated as -1.0 angstroms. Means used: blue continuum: 21.8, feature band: 22.9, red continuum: 23.1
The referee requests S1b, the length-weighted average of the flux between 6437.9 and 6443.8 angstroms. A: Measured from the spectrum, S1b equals 21.7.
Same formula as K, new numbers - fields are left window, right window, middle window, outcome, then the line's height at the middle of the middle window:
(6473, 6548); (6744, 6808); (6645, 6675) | -0.09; 22.2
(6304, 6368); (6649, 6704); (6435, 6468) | 0.05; 22.9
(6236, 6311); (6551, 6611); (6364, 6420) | 0.02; 22.5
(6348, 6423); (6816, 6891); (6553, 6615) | -0.05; 22.5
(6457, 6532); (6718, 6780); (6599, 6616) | -0.06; 22.2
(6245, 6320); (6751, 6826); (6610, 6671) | -0.06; 22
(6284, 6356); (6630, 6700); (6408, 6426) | 0.09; 22.7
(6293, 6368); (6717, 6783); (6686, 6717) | -0.10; 21.6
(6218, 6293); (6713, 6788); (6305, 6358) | -0.02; 22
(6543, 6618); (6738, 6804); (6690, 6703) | -0.04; 22.4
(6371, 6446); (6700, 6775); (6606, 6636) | -0.03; 22.1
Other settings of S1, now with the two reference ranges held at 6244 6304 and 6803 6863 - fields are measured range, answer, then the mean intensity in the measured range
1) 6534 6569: -0.6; 22.9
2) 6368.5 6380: -0.7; 23.5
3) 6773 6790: 0.2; 22.8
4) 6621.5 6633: 0.1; 22.5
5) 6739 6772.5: 3.6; 20.5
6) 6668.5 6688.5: -1.7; 24.8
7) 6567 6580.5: -0.9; 24.2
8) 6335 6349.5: -0.8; 23.3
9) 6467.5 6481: -0.5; 23.3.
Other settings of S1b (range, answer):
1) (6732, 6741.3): 23.1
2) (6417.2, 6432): 21.6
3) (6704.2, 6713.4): 23.9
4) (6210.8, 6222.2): 22.4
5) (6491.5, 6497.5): 22.2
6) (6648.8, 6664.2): 24.5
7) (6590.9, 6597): 23.7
